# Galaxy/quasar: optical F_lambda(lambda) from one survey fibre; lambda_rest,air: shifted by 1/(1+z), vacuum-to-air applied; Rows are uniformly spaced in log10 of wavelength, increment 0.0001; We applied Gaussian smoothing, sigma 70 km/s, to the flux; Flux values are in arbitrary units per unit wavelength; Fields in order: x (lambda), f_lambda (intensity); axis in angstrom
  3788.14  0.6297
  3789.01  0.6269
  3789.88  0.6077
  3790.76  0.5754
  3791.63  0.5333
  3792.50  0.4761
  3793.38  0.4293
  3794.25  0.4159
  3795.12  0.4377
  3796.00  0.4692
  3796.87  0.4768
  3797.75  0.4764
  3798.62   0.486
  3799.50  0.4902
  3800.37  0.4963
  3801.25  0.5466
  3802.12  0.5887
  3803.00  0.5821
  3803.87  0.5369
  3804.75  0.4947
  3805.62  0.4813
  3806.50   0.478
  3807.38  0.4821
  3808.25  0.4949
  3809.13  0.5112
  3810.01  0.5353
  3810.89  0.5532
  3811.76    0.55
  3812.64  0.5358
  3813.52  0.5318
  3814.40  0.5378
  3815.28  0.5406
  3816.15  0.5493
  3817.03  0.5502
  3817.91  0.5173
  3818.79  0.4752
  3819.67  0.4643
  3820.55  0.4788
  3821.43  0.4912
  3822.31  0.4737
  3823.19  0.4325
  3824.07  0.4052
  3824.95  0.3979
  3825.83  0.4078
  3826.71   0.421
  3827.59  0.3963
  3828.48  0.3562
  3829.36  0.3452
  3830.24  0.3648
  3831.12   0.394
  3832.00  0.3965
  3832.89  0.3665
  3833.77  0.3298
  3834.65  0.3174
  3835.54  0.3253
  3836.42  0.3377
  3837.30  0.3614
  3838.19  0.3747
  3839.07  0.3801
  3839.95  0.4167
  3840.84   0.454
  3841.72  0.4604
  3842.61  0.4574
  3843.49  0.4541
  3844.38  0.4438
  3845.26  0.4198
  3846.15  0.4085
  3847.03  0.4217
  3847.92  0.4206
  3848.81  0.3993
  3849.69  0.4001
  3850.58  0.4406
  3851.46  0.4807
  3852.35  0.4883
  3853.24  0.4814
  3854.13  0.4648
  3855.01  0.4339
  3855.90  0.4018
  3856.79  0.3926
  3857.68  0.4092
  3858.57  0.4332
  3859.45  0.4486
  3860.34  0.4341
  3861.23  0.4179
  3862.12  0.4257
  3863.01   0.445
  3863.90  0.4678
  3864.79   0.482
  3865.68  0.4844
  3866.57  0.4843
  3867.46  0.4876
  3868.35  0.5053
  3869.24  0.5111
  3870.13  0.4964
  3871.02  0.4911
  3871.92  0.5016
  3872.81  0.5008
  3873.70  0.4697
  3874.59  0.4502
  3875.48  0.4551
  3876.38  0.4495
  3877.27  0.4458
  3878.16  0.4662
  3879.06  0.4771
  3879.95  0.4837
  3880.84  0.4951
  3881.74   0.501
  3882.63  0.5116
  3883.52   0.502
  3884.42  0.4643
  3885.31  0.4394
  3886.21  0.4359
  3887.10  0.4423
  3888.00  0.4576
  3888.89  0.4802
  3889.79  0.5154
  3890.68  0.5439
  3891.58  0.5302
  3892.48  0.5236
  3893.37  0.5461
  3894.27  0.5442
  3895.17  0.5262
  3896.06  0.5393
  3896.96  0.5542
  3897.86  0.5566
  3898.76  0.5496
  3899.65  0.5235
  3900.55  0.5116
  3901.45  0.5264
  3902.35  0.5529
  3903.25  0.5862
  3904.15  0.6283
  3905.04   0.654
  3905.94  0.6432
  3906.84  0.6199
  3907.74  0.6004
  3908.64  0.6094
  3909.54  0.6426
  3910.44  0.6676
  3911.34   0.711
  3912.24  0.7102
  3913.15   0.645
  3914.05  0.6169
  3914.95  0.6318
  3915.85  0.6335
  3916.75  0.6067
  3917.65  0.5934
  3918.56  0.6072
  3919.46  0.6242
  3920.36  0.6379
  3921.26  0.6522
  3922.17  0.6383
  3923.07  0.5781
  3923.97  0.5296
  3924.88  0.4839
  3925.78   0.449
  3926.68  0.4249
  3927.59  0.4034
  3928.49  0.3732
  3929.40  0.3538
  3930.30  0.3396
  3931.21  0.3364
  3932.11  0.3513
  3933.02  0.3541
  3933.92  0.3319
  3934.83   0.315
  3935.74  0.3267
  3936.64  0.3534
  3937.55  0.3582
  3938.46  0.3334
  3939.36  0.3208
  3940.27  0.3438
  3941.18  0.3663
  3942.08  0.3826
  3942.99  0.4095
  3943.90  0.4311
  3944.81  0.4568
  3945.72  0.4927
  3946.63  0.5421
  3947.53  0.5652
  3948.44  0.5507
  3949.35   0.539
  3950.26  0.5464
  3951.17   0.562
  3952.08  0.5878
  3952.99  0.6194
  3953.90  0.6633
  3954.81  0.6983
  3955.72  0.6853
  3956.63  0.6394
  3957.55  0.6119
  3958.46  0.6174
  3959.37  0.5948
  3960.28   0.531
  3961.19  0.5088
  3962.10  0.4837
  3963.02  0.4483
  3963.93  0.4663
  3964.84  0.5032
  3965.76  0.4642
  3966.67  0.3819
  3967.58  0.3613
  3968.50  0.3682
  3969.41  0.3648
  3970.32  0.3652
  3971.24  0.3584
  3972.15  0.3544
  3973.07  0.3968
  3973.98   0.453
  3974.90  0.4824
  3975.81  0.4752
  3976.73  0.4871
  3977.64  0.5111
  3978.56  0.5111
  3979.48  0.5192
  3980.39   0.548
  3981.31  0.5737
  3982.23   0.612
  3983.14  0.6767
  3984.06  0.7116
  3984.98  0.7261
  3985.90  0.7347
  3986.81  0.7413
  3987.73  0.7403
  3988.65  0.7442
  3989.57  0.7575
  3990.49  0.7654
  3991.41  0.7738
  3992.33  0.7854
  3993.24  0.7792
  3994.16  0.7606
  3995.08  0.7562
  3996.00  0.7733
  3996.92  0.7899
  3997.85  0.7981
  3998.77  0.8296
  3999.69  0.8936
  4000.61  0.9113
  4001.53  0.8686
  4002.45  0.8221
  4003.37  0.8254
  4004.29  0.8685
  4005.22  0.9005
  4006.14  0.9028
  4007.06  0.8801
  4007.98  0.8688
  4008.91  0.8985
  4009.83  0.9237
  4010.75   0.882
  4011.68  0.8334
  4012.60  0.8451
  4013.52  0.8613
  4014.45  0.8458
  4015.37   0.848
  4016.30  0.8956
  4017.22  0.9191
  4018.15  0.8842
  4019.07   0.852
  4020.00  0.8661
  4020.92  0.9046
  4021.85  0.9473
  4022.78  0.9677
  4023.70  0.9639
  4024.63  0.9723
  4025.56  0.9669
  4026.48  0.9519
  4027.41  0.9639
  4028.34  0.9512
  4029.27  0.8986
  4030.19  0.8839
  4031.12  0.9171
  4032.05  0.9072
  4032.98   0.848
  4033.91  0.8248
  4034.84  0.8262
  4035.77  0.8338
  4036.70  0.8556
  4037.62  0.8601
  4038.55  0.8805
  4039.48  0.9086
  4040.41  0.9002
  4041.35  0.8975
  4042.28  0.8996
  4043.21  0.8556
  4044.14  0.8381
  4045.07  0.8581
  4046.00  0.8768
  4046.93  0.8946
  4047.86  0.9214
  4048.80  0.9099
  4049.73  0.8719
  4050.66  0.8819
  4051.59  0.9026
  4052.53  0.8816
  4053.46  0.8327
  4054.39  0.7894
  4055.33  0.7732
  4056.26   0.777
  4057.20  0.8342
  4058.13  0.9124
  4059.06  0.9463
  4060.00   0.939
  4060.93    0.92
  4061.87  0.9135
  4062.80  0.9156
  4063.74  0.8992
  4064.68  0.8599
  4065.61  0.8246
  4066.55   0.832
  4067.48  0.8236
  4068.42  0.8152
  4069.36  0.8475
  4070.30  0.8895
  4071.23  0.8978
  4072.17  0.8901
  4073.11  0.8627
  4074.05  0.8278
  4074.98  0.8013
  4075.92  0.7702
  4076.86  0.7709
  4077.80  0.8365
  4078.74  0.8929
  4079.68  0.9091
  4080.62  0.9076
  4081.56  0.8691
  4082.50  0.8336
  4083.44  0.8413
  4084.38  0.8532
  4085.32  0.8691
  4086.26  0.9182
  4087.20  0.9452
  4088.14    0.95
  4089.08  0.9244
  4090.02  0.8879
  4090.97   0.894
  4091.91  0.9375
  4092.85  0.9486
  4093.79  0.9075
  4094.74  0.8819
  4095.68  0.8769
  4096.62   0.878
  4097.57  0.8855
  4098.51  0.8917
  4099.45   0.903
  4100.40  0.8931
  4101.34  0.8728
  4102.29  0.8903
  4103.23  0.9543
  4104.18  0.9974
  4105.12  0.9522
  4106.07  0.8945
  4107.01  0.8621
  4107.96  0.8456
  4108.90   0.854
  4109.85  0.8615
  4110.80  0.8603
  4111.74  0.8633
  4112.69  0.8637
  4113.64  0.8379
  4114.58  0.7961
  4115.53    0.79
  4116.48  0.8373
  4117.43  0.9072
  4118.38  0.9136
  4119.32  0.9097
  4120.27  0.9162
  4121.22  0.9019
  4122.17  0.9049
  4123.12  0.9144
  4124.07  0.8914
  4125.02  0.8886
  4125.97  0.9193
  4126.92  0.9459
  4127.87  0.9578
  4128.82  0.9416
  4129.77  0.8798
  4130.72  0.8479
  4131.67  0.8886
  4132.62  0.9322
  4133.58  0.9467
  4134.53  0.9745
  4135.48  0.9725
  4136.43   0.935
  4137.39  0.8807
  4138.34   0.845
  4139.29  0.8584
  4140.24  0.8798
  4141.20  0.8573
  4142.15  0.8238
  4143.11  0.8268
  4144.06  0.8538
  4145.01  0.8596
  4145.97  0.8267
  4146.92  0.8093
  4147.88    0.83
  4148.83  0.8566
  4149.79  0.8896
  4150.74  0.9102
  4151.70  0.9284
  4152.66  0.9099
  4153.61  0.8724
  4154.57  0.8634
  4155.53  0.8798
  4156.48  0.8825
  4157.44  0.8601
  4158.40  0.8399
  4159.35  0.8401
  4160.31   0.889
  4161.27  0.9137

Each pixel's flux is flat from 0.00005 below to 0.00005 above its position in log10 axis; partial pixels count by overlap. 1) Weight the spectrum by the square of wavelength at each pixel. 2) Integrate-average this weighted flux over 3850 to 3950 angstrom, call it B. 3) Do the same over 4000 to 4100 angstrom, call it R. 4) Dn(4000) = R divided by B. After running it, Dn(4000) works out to 1.9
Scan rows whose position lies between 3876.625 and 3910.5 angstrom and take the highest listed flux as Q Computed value 0.6676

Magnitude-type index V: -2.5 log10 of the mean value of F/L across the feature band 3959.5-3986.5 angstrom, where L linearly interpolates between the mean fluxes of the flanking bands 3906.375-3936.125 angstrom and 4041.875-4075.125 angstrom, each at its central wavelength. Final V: 0.30 mag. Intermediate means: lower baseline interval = 0.527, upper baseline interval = 0.868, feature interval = 0.499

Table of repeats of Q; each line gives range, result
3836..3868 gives 0.4883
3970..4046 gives 0.9723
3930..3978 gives 0.6983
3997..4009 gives 0.9113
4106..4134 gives 0.9578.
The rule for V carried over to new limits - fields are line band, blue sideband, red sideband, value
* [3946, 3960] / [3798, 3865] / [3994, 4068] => 0.18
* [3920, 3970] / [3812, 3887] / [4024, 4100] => 0.33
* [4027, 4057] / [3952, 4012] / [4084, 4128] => -0.14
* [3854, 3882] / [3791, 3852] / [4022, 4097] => 0.16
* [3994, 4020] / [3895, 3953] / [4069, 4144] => -0.24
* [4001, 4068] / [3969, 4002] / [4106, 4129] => -0.20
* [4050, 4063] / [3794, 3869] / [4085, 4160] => -0.11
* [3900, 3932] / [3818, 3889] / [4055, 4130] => -0.02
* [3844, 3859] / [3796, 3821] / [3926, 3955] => 0.14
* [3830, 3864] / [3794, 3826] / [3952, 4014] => 0.27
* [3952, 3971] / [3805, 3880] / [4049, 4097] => 0.27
